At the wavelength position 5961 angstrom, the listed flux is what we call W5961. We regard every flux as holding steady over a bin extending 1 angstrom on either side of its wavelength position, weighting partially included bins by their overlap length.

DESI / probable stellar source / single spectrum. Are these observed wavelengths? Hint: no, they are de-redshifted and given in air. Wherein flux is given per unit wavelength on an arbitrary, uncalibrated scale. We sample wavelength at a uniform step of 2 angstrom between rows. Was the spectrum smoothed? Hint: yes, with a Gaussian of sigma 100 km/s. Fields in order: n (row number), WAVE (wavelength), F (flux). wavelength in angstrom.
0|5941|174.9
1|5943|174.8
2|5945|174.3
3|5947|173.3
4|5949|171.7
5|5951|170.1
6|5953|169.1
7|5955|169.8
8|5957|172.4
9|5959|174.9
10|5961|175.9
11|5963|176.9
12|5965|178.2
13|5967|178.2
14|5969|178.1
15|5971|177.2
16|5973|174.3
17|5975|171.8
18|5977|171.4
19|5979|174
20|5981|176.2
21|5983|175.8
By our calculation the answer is 175.9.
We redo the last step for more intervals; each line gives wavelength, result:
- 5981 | 176.2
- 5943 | 174.8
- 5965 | 178.2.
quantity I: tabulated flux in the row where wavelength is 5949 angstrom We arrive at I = 171.7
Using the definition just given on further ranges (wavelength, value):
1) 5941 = 174.9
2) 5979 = 174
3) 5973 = 174.3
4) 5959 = 174.9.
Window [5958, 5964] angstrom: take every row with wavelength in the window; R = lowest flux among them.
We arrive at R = 174.9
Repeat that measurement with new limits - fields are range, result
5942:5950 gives 171.7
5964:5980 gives 171.4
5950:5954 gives 169.1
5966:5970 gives 178.1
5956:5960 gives 172.4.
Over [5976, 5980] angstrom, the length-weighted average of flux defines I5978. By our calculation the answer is 173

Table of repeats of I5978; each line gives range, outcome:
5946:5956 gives 171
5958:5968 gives 177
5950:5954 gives 170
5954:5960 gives 172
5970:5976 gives 174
